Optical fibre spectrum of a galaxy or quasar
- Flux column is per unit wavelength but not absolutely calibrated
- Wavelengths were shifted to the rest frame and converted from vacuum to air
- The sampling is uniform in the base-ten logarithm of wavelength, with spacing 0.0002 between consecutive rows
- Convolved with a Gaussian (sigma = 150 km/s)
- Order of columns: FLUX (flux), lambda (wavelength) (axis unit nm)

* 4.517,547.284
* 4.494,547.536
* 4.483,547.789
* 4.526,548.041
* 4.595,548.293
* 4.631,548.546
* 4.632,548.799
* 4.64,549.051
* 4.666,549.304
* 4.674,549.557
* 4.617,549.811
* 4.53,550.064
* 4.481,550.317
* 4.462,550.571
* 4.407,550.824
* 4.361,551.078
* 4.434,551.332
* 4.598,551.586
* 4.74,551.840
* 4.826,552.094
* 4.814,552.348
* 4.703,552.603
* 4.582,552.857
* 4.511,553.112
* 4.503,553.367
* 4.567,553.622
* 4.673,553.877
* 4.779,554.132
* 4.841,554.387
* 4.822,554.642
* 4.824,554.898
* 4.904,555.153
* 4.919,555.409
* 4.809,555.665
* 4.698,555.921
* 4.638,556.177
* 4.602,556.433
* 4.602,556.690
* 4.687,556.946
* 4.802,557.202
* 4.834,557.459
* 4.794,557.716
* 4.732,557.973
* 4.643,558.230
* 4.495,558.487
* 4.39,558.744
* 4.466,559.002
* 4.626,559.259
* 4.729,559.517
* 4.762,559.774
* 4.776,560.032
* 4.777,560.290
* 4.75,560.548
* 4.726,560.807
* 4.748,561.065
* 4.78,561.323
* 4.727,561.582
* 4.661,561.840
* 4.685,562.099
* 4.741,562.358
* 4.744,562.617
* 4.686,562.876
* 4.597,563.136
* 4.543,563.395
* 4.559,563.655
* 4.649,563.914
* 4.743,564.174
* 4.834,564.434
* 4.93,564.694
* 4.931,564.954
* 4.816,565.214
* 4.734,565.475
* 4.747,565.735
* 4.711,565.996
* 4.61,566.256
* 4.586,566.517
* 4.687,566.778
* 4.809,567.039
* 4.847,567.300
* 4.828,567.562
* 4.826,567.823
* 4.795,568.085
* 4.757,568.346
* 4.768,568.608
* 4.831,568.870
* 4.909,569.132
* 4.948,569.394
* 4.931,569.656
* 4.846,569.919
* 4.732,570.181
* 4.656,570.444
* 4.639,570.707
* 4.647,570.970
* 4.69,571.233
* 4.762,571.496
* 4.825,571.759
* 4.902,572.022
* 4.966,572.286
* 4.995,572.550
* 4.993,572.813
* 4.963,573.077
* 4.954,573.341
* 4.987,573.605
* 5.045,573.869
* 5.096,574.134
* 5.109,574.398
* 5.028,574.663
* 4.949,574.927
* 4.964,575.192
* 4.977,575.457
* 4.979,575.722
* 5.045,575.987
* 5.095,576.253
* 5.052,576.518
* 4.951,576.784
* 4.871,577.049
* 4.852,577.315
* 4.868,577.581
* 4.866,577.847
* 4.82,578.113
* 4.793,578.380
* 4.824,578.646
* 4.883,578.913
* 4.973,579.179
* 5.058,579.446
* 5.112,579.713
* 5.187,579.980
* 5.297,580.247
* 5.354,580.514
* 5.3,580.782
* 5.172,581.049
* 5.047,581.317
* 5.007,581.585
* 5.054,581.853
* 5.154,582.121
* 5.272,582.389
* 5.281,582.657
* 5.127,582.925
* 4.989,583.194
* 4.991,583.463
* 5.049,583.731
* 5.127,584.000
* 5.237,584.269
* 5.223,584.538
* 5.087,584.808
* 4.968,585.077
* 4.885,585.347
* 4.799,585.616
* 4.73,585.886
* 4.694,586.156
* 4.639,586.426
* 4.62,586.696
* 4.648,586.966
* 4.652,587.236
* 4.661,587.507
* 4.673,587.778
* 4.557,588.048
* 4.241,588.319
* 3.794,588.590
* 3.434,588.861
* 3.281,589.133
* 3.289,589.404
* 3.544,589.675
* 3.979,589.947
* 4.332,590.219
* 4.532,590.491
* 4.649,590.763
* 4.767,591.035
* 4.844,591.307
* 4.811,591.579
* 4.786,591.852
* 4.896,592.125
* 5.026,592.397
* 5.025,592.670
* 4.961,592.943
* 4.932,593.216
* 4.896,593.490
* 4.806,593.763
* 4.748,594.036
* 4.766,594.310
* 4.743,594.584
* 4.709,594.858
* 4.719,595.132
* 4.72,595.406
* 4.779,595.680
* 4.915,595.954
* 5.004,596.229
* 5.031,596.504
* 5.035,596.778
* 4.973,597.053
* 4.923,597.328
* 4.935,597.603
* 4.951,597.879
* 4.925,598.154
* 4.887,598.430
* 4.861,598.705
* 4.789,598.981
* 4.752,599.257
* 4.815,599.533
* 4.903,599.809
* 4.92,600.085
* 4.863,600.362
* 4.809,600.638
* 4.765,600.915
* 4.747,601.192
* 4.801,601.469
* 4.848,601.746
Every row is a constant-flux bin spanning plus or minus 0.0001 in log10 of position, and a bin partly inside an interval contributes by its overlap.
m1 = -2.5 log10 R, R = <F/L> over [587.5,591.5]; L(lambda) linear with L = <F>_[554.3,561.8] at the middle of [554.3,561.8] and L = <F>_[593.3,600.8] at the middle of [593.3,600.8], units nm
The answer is 0.16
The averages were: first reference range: 4.72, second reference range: 4.86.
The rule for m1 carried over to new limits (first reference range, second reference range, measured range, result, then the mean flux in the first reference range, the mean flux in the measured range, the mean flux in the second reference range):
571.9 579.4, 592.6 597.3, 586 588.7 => 0.087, 4.96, 4.53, 4.87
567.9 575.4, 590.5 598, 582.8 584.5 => -0.049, 4.88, 5.09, 4.86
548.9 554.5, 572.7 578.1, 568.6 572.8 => 0.019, 4.61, 4.82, 4.98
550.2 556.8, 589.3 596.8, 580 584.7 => -0.105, 4.66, 5.16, 4.69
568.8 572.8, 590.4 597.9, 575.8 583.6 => -0.046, 4.82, 5.04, 4.85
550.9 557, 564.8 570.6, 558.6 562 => 0.010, 4.68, 4.69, 4.79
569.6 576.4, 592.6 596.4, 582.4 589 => 0.024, 4.91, 4.76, 4.83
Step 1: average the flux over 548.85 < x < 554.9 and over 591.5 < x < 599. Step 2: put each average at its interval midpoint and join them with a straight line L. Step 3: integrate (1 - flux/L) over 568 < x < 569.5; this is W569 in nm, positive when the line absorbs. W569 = -0.04 nm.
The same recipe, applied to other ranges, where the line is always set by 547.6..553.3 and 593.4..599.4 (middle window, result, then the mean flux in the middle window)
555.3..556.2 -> -0.03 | 4.78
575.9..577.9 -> -0.09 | 4.95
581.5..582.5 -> -0.07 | 5.12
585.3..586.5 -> 0.01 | 4.75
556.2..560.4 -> -0.03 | 4.67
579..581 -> -0.17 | 5.18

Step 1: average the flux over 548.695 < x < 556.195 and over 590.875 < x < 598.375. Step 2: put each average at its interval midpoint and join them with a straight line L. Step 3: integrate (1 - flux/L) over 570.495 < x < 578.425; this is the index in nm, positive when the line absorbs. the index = -0.25 nm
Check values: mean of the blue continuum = 4.66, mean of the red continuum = 4.87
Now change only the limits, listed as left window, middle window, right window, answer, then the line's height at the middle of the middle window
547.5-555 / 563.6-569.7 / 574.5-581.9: 0.07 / 4.84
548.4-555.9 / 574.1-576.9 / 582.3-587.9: -0.10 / 4.84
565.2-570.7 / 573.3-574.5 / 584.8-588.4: -0.07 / 4.75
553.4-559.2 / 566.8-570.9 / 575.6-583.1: 0.07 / 4.89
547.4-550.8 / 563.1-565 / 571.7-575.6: 0.04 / 4.82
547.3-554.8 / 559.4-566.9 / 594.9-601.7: -0.08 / 4.67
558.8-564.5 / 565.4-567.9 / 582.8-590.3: -0.04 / 4.66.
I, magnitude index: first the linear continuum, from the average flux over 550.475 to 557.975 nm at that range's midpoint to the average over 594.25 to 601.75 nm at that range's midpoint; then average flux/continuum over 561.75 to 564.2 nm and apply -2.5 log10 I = 0.01 mag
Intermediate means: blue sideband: 4.68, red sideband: 4.85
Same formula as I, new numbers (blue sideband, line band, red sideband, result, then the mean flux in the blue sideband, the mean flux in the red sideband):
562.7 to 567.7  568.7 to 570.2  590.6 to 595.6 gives -0.03 mag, 4.73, 4.82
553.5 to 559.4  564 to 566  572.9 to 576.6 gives 0.01 mag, 4.7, 5.02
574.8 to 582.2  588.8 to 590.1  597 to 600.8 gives 0.37 mag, 5.02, 4.88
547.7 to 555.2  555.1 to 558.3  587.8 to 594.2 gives -0.03 mag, 4.63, 4.45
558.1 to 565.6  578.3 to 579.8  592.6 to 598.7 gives -0.03 mag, 4.7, 4.88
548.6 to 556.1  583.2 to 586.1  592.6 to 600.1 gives -0.04 mag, 4.66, 4.87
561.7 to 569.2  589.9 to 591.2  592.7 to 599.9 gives 0.08 mag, 4.74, 4.87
